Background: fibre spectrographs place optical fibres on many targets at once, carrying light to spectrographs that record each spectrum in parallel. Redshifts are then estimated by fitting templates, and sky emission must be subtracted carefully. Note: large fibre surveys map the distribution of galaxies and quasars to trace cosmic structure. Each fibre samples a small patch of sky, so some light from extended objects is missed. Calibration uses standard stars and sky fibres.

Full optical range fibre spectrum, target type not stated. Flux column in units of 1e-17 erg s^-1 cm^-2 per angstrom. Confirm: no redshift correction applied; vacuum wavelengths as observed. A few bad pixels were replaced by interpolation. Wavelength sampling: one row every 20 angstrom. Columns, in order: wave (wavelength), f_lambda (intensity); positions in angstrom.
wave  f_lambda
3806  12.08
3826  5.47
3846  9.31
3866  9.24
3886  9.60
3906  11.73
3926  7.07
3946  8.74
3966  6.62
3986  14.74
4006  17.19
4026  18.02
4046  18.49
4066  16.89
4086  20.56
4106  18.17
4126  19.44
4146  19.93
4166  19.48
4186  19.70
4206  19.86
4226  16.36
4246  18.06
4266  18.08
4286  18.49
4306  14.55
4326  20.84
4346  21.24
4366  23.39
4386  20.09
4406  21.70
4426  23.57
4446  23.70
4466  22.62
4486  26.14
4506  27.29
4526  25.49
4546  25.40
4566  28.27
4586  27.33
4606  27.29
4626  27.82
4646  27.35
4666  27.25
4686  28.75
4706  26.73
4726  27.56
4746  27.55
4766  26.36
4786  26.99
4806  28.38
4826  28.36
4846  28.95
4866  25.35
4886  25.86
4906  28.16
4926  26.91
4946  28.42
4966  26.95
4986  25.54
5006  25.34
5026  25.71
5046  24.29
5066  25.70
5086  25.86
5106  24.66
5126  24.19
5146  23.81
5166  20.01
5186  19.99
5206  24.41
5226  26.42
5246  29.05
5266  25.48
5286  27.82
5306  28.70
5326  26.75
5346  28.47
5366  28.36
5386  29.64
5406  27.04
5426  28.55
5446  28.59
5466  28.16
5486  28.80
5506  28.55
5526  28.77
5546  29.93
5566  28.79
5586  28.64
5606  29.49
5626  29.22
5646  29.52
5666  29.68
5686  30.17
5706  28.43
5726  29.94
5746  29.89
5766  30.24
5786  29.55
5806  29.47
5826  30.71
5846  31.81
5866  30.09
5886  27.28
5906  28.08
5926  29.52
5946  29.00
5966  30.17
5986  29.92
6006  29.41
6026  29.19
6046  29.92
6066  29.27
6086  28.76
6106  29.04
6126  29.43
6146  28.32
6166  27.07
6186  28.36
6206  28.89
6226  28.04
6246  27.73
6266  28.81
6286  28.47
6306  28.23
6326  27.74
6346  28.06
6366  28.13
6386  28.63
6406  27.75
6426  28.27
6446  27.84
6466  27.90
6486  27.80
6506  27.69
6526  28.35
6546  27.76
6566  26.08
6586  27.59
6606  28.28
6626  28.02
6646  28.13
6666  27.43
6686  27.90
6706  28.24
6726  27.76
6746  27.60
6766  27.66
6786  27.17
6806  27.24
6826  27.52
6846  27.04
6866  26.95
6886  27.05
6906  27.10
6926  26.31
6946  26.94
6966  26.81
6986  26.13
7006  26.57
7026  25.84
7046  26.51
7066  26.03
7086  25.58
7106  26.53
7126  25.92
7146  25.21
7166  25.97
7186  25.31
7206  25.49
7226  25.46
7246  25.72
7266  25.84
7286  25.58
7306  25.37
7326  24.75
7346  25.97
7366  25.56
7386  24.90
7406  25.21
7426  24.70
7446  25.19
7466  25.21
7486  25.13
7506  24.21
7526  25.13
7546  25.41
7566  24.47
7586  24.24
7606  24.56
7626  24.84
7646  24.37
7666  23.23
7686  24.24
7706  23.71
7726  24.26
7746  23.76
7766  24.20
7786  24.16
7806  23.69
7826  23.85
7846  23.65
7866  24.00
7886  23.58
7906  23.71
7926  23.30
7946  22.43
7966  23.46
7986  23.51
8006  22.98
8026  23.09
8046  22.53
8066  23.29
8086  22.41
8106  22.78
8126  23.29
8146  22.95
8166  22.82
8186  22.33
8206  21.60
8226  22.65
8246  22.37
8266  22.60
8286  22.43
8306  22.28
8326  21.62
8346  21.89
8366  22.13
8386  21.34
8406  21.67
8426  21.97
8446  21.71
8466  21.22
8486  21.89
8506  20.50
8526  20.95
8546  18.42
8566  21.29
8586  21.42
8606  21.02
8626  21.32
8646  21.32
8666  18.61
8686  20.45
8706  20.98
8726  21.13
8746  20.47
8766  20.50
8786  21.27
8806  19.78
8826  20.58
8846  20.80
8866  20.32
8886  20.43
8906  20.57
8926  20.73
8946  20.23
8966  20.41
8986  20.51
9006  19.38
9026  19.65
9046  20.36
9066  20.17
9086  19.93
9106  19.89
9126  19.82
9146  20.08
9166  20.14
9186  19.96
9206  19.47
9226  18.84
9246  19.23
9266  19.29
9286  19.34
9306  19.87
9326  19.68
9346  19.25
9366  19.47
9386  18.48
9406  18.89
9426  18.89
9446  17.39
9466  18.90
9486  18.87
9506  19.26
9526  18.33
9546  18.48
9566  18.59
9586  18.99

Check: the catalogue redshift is 0.000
